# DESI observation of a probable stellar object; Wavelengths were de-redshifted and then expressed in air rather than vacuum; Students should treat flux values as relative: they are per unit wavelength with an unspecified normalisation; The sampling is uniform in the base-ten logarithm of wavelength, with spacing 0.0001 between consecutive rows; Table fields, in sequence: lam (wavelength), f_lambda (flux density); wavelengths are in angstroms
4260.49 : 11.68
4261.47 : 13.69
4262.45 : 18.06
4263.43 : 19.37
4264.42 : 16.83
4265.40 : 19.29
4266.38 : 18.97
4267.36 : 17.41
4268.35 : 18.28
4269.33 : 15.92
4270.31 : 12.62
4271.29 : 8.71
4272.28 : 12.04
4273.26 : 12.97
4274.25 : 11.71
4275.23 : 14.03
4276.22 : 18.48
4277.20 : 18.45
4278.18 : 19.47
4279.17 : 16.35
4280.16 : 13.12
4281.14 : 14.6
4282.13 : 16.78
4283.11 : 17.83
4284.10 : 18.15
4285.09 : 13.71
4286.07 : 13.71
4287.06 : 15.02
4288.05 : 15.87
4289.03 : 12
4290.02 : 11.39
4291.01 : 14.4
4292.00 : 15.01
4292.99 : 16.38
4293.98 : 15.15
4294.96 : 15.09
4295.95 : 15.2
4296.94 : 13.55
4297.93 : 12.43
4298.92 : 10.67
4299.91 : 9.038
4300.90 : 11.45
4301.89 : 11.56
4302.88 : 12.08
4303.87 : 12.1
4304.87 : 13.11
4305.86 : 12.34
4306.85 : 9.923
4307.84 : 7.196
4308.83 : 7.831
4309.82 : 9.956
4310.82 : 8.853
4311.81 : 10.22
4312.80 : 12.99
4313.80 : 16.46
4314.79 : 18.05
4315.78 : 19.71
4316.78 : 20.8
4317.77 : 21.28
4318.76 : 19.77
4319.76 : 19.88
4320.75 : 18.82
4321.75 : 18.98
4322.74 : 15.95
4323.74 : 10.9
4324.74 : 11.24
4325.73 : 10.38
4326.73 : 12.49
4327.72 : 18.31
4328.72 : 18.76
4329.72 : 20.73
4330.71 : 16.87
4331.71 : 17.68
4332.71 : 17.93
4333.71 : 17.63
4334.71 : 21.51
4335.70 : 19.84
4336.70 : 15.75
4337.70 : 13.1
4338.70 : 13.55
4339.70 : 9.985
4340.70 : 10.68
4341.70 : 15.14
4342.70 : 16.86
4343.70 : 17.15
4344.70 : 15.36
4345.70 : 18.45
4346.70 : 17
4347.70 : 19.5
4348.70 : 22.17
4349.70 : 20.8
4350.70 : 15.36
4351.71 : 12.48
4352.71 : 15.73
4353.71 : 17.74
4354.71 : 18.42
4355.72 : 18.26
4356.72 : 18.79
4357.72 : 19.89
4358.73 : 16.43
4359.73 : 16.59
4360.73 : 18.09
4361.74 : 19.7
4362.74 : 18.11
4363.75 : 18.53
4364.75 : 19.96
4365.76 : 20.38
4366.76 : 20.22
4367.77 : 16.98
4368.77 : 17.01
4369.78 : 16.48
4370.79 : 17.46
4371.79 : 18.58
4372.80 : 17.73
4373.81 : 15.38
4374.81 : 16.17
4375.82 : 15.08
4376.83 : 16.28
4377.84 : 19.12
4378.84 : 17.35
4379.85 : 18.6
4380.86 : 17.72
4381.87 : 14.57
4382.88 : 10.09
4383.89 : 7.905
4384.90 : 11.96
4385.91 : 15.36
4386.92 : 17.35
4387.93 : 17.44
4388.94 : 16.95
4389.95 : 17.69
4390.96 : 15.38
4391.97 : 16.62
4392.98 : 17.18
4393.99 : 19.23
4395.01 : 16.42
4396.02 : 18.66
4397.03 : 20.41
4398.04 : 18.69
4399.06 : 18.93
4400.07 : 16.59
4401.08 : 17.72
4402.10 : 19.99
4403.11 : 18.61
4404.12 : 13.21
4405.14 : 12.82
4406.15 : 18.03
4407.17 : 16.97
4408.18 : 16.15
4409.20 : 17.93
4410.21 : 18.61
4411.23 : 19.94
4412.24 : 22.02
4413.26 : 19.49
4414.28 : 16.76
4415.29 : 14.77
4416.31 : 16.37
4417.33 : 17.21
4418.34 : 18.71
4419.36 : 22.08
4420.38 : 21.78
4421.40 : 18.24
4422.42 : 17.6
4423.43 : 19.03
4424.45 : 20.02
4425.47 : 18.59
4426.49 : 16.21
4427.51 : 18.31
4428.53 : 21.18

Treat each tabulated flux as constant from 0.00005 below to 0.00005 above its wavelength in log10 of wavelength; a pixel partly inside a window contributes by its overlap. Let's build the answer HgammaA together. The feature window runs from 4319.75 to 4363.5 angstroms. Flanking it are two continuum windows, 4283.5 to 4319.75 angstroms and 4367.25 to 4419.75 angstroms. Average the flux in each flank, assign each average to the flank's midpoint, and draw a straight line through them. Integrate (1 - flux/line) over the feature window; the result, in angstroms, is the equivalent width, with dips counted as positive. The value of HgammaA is -4.57 angstroms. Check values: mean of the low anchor 13.8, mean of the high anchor 17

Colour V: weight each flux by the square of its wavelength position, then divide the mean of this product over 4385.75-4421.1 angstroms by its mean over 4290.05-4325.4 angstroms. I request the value 1.34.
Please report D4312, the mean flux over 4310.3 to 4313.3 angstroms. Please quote 10.7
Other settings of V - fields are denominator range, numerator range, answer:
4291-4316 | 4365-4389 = 1.34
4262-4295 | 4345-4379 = 1.19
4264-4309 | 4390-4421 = 1.34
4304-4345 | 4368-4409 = 1.13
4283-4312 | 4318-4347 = 1.31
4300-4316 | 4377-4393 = 1.36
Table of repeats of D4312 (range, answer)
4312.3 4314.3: 14.7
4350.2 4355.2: 15.9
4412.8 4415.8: 17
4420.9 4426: 18.7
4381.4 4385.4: 11.1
